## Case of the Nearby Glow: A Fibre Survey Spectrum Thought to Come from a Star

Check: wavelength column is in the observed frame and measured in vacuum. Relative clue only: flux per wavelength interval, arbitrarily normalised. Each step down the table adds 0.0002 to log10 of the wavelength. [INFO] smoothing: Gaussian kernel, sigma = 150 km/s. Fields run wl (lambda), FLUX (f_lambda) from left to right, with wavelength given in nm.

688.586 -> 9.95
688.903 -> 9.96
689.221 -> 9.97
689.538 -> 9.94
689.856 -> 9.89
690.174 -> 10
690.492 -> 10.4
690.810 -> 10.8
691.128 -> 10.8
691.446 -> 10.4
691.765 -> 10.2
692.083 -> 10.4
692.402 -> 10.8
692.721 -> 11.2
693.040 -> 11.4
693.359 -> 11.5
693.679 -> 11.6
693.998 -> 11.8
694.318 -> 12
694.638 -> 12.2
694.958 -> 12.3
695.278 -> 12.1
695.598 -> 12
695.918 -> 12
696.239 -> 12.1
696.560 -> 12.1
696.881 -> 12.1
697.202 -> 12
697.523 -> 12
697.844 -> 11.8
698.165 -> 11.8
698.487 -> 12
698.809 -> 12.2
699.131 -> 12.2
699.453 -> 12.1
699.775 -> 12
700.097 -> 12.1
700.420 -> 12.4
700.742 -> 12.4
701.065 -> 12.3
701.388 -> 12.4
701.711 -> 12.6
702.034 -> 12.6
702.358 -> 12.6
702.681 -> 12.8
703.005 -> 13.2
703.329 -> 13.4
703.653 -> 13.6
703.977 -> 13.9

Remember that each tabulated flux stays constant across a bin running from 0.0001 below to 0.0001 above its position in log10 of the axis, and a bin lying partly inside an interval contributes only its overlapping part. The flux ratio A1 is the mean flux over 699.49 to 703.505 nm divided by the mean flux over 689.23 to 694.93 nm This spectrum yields 1.15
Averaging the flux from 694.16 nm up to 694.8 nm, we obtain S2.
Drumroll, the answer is 12.1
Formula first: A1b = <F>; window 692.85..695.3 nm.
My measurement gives 11.8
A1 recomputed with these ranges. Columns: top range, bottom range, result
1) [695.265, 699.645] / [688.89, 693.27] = 1.15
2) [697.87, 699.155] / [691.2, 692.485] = 1.15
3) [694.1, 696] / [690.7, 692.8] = 1.14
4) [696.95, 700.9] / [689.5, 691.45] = 1.17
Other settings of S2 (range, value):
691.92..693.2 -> 11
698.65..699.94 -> 12.1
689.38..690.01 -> 9.91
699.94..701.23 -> 12.3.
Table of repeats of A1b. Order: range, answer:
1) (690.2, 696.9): 11.4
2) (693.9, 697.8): 12.1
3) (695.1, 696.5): 12.1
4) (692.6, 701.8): 12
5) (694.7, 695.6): 12.2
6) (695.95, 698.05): 12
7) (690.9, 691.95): 10.5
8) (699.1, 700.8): 12.2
